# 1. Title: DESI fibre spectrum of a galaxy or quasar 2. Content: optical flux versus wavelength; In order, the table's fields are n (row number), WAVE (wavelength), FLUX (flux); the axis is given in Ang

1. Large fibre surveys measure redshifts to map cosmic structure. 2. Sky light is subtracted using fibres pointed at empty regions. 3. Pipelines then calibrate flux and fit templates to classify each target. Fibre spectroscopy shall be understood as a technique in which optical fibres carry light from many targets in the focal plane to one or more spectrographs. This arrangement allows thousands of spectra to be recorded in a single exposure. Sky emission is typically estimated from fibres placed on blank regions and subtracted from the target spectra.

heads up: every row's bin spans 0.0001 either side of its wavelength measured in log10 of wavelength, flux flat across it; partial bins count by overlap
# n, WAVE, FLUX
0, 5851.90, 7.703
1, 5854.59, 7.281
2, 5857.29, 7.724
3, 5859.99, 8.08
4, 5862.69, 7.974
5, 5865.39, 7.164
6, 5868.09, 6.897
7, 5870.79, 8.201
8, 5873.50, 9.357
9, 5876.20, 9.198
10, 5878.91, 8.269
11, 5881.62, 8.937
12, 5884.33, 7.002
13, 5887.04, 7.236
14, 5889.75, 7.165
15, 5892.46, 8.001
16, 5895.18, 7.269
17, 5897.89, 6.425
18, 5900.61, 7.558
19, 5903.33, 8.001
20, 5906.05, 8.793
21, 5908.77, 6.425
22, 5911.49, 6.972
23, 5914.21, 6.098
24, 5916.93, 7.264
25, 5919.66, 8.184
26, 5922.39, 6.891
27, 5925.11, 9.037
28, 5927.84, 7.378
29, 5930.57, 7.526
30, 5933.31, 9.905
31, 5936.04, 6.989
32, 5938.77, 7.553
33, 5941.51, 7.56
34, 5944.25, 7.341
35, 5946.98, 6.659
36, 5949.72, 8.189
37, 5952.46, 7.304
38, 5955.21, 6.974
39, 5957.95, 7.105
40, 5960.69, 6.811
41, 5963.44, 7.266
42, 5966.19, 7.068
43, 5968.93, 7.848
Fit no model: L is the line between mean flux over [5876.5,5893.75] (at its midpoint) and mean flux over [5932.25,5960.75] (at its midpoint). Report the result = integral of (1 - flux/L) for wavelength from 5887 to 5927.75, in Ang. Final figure 1.6 Ang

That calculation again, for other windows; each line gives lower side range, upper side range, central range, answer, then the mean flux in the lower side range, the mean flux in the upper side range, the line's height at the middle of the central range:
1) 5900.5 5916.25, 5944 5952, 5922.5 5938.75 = -1.5 Ang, 7.29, 7.4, 7.35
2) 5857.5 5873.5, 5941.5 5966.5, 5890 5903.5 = 0.4 Ang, 7.81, 7.22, 7.6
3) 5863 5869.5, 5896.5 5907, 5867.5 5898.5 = -2.0 Ang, 7.2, 7.65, 7.41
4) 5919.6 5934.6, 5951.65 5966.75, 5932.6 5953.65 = 0.0 Ang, 8.14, 7.08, 7.61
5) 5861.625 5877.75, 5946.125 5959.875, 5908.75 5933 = 0.4 Ang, 8.14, 7.25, 7.59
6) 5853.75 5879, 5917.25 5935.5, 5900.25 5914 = 1.0 Ang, 8.02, 8.05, 8.04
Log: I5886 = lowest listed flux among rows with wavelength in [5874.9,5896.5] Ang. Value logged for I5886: 7.002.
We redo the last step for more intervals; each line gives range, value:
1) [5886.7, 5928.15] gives 6.098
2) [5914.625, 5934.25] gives 6.891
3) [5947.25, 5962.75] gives 6.811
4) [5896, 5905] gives 6.425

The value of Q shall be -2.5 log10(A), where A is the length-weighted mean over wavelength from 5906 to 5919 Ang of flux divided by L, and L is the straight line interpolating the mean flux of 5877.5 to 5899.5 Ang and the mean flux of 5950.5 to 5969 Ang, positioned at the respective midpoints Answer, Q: 0.06 mag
